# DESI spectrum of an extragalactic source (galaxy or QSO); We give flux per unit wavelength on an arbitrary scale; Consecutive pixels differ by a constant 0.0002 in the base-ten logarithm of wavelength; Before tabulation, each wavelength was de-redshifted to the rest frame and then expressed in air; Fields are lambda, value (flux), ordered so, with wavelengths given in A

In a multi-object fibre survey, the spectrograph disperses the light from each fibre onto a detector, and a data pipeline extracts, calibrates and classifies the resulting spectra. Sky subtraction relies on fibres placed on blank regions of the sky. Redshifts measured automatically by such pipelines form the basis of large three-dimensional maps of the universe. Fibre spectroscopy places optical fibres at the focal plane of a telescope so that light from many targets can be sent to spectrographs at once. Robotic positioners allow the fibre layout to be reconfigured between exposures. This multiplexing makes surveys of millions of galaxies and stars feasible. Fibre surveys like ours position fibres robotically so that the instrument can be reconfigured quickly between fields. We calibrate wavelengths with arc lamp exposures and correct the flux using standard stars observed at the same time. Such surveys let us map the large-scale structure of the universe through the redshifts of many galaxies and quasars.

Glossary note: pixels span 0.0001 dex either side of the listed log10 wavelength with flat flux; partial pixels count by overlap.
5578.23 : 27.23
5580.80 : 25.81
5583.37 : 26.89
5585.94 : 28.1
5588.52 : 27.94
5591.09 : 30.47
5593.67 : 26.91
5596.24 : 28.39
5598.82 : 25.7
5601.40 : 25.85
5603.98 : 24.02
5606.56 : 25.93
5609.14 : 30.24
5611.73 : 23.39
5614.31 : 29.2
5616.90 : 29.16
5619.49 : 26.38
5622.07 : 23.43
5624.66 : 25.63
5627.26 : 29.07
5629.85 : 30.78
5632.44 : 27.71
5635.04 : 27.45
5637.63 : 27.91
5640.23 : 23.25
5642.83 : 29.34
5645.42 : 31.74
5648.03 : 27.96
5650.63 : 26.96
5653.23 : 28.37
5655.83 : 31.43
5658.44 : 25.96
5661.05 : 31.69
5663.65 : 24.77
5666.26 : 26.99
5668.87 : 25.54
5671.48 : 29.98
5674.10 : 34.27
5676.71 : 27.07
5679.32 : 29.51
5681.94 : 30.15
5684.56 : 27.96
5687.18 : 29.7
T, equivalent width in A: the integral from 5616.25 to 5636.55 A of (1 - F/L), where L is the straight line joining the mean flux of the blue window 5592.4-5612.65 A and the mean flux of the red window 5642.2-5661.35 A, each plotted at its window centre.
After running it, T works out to 0.19 A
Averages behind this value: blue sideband 26.4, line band 27.4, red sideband 29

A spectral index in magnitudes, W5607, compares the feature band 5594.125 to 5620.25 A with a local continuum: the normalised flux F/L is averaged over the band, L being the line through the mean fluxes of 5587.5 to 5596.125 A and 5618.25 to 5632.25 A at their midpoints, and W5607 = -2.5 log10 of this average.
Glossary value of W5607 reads 0.040 mag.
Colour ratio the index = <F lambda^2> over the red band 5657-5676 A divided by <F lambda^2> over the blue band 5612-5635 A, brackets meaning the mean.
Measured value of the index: 1.1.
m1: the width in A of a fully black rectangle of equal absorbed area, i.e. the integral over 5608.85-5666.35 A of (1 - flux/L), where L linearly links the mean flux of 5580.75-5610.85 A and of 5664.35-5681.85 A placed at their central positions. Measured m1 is 0.7 A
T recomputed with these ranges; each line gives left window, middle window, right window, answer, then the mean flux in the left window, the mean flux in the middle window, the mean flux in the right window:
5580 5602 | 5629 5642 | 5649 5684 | 0.35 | 27.4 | 27.4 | 28.6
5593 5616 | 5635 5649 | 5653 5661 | 0.20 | 26.7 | 28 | 29.1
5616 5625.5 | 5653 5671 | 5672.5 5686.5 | 0.48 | 26.1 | 27.9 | 29.8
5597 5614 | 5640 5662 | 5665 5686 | -0.61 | 26.1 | 28.7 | 28.9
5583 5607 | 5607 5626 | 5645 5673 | 0.49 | 27.1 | 26.7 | 28.2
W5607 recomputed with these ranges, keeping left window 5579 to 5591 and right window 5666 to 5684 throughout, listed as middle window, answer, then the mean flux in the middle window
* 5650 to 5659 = 0.01 mag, 28.5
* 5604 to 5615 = 0.05 mag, 26.7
